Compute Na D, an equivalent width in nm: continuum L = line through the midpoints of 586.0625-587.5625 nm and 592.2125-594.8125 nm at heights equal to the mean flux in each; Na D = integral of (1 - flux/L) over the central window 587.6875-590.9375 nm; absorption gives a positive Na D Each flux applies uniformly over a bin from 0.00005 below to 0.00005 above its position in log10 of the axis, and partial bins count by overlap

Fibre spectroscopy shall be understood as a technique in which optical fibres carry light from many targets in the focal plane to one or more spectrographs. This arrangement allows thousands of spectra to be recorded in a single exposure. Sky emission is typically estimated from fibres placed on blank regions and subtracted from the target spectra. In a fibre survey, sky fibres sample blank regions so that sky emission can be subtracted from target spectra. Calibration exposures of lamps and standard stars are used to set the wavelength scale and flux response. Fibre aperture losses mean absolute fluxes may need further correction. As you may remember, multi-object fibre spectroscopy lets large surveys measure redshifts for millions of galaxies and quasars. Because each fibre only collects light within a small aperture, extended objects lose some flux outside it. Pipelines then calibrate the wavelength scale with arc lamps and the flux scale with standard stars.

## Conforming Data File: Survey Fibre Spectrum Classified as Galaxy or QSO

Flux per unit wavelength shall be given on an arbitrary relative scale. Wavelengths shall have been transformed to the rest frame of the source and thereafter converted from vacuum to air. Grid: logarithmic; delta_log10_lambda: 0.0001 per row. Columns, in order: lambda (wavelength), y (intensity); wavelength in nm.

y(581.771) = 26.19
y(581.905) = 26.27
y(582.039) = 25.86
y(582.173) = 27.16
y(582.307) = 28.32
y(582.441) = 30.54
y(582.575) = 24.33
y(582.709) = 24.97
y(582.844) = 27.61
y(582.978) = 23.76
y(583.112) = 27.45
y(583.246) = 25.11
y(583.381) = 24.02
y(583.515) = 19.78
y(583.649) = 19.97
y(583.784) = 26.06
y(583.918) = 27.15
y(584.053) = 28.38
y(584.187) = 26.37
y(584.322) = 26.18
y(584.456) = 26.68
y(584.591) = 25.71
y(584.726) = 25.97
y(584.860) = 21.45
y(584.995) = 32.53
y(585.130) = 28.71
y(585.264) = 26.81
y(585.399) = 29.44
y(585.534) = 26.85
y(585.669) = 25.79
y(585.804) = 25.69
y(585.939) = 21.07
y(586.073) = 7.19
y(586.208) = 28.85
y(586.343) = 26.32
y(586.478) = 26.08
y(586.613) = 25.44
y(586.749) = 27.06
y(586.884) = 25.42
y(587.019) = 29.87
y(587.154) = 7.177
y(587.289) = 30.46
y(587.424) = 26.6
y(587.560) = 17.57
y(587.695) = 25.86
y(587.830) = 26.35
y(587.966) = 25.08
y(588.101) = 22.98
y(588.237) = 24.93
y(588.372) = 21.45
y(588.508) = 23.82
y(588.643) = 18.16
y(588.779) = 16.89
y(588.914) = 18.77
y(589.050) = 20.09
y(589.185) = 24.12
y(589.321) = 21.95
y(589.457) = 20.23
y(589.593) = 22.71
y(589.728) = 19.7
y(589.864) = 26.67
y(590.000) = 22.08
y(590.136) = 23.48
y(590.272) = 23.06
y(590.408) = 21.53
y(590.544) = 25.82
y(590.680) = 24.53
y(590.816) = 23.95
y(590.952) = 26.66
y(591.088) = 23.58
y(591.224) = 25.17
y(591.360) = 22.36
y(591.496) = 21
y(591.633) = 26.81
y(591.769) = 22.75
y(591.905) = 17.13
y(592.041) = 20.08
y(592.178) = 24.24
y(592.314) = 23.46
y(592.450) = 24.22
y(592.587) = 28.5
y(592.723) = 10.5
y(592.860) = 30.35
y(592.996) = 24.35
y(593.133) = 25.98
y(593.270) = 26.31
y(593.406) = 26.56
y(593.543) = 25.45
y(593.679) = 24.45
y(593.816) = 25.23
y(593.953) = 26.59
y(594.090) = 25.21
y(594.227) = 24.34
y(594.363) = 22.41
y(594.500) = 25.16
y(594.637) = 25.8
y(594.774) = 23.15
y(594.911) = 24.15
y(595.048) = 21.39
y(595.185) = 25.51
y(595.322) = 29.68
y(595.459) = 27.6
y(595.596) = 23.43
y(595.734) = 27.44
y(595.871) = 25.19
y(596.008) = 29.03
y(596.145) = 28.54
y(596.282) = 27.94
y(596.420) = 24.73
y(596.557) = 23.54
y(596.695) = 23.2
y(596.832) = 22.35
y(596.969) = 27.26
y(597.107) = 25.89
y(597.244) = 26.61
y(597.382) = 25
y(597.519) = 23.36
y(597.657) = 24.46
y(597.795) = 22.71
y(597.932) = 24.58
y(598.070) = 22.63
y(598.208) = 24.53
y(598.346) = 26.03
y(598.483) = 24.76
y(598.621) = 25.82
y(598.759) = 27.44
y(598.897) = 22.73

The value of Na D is 0.21 nm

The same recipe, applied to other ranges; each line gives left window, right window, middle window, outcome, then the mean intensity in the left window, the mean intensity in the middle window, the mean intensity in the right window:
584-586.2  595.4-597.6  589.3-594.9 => 0.39 nm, 25.4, 23.8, 25.7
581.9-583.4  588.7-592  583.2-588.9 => 0.08 nm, 26.4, 24.3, 22.5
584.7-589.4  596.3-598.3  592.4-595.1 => -0.04 nm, 23.8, 24.5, 24.4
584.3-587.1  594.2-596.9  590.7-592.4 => 0.15 nm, 25.6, 23.2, 25.2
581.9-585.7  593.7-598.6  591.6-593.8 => 0.14 nm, 26.2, 23.8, 25.1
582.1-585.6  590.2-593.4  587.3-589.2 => 0.17 nm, 26.2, 22.5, 23.6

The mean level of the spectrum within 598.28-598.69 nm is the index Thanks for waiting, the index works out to 25.6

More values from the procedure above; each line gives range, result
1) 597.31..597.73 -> 24.2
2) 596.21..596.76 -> 24.9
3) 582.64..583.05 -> 25.5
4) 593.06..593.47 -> 26.2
